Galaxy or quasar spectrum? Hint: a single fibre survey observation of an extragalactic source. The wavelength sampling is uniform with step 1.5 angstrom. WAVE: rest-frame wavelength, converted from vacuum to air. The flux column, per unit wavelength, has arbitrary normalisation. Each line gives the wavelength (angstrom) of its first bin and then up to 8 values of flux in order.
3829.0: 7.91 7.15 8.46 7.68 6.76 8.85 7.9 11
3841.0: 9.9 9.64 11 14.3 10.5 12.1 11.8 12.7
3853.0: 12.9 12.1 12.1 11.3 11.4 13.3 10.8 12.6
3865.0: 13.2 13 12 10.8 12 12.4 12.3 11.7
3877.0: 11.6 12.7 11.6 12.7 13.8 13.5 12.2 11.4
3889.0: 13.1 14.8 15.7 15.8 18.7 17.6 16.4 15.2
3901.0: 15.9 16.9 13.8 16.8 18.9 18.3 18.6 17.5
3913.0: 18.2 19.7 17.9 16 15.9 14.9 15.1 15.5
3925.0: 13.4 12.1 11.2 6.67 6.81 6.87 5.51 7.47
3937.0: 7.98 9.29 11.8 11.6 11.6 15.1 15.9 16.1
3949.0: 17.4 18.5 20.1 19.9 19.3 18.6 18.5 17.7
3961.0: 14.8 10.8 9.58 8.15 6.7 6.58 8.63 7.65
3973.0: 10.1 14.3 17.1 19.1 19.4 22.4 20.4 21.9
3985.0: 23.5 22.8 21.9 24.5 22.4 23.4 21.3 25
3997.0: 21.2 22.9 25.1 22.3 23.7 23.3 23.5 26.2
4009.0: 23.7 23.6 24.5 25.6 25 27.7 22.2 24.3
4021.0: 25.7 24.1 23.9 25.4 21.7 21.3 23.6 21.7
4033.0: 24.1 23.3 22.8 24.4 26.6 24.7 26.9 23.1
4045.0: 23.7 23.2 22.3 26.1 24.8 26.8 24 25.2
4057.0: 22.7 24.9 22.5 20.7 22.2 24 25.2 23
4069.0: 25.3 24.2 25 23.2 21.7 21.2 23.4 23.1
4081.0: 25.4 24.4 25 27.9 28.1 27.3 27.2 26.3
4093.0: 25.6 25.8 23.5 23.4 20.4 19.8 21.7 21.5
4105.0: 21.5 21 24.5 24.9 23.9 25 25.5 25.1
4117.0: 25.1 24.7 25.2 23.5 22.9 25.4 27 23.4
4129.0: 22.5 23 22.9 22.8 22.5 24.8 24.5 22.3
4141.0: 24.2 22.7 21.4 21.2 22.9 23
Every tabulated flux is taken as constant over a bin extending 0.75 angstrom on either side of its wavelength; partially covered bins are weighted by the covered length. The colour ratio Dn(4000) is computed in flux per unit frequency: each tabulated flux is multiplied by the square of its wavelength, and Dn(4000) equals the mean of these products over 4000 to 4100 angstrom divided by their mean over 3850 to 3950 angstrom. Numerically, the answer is 1.94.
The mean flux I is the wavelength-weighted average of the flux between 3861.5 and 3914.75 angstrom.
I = 14.5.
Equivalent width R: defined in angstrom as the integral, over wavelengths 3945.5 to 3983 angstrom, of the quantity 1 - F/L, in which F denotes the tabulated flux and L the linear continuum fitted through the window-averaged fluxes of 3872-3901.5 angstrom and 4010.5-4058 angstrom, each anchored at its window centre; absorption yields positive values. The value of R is 8.05 angstrom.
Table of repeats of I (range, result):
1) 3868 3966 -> 14.1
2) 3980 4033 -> 23.5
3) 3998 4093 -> 24.3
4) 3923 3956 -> 12.8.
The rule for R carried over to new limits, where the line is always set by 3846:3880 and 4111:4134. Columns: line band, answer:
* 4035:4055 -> -3.82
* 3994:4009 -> -4.03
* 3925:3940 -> 6.53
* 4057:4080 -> -1.66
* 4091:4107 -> 0.28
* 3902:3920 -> -3.80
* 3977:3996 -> -4.54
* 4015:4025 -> -2.70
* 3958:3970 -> 4.13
